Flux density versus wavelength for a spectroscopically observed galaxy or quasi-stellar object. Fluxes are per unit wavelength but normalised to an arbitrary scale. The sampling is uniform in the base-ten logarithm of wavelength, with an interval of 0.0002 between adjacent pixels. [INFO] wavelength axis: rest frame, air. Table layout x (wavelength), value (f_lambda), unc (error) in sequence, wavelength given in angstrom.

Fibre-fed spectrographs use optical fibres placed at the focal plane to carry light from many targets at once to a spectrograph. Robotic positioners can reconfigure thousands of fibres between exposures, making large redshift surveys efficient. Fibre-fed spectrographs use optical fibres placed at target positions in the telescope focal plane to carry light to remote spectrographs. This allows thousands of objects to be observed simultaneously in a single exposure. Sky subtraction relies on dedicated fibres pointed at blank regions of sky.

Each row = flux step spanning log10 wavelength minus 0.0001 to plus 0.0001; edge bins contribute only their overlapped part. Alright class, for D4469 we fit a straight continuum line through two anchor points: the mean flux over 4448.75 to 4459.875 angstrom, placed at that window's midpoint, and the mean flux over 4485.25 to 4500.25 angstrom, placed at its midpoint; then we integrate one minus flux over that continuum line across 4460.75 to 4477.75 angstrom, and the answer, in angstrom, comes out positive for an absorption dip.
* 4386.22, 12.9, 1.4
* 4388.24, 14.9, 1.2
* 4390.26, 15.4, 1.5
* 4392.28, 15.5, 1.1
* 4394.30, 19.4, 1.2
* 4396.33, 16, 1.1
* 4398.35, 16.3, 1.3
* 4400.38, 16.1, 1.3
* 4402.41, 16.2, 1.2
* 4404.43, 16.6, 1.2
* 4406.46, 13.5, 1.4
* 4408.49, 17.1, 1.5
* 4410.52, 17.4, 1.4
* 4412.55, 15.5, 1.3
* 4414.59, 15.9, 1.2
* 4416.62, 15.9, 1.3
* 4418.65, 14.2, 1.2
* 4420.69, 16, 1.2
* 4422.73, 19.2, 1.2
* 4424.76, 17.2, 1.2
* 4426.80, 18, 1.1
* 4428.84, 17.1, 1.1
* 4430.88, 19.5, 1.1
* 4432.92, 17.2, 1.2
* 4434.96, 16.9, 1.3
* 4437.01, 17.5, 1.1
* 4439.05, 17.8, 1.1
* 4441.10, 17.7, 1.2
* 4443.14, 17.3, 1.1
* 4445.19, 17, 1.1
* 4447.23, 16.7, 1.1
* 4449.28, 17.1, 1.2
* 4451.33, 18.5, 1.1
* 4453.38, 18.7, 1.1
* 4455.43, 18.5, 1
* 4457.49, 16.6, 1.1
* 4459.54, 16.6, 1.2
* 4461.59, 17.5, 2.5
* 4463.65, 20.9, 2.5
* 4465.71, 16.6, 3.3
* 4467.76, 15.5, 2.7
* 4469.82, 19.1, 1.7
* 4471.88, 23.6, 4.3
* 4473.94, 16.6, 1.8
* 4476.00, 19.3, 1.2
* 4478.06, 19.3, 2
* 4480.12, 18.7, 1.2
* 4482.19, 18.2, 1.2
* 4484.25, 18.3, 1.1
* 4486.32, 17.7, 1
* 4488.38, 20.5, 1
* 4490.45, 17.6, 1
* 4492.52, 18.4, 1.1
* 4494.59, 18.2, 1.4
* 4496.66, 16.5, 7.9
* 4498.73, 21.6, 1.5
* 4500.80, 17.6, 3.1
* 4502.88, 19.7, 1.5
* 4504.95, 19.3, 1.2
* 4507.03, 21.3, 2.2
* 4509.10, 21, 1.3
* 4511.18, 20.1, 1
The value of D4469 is -0.6 angstrom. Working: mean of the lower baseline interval 17.8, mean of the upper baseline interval 18.6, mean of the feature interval 18.7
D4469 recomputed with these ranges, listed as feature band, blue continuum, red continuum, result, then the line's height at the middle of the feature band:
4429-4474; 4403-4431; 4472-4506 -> -0.77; 17.6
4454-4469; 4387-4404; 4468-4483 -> 0.85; 18.6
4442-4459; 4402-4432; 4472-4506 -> 0.08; 17.6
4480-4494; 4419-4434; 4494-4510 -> 0.44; 19.1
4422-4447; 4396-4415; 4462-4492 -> -0.78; 17.1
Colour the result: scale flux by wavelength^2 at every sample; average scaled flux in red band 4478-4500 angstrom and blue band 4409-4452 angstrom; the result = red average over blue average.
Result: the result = 1.1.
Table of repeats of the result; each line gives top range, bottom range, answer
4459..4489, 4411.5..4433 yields 1.13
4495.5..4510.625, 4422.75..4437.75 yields 1.14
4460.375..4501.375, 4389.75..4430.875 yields 1.16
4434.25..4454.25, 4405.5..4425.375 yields 1.10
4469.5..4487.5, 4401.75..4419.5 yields 1.24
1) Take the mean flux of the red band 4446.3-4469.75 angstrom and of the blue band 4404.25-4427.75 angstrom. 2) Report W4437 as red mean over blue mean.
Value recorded 1.1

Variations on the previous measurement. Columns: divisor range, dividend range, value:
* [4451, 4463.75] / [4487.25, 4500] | 1.05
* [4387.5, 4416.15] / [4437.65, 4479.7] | 1.12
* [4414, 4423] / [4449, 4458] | 1.12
